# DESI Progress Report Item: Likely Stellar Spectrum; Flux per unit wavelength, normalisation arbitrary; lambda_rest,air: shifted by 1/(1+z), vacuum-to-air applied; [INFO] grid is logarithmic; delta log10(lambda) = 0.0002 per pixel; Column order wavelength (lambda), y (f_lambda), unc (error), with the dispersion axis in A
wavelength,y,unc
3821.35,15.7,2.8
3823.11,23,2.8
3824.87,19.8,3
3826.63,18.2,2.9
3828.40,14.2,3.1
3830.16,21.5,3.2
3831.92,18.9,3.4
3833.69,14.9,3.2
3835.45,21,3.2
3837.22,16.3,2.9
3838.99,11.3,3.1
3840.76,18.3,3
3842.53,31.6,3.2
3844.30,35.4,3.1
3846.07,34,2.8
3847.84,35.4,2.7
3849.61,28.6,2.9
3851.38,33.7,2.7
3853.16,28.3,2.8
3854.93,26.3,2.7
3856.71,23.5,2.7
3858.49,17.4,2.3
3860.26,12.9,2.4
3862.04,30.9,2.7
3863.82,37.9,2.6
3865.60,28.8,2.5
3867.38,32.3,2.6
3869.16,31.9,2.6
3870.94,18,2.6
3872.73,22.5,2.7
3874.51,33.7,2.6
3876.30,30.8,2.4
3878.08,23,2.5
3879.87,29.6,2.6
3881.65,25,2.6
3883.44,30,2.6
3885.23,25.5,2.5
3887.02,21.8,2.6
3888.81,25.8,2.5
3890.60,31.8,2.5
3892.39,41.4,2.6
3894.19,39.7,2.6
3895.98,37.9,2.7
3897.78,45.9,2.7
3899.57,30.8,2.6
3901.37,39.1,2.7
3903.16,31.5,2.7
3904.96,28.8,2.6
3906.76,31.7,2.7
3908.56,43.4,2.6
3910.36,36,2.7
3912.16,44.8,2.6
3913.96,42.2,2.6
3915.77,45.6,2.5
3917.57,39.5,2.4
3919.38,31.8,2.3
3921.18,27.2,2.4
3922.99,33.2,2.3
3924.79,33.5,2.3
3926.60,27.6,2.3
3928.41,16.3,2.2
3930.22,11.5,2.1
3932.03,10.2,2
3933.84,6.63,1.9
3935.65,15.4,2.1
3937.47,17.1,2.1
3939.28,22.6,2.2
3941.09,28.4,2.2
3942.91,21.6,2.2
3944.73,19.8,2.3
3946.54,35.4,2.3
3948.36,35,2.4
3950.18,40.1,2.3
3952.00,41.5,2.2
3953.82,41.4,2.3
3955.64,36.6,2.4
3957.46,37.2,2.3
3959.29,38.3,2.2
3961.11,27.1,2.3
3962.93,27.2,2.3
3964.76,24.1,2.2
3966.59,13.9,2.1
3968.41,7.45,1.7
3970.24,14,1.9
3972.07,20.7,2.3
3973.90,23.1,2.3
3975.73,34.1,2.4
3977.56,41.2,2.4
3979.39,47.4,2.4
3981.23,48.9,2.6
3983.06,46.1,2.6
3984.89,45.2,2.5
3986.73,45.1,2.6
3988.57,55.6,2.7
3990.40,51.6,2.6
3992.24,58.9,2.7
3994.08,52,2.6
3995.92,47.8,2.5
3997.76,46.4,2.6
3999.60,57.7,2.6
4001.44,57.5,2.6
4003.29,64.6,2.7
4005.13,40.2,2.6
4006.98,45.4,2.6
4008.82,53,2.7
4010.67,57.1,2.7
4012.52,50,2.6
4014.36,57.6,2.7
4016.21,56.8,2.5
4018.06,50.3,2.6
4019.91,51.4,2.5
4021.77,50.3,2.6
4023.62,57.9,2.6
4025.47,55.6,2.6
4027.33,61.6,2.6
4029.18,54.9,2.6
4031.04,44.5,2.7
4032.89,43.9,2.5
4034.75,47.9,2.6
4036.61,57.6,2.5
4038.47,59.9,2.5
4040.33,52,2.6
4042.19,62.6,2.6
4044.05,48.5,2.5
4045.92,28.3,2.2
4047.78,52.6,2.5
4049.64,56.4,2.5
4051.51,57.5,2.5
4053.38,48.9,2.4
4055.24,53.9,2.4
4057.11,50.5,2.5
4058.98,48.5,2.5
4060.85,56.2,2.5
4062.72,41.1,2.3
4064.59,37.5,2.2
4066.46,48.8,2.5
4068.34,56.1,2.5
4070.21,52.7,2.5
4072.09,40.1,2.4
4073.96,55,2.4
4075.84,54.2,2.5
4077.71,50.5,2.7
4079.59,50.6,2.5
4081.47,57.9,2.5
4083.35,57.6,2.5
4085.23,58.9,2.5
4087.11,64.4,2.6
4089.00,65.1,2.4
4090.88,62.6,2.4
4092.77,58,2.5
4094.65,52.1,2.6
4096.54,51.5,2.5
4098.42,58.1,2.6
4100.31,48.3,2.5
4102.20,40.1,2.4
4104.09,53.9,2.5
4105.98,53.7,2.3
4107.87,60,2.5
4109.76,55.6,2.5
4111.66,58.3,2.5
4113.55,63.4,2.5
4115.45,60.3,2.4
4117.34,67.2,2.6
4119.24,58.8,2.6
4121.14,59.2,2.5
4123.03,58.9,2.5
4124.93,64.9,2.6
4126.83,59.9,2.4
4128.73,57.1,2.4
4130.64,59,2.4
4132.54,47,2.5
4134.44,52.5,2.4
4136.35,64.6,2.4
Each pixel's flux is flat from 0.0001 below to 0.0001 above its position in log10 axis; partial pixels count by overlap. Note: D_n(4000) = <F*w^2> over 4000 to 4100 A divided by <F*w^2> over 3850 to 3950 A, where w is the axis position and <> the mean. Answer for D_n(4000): 1.97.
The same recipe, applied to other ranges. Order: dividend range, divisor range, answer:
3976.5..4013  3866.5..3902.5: 1.73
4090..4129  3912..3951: 2.31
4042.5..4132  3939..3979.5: 1.98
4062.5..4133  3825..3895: 2.39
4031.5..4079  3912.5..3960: 1.83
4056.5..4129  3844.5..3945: 2.10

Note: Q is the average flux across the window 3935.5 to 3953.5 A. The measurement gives 28.7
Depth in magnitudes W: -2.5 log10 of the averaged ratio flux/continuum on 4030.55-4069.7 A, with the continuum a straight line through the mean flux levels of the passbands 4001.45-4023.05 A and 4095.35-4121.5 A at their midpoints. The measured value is 0.08 mag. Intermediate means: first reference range 52.7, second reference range 56.2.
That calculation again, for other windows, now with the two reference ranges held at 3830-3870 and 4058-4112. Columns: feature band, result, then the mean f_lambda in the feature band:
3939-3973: 0.327 mag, 28.1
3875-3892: 0.079 mag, 27.6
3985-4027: -0.197 mag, 52.8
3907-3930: -0.021 mag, 34.3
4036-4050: -0.078 mag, 52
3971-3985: 0.088 mag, 37.7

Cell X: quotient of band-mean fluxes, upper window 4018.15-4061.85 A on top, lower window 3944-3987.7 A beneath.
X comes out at 1.6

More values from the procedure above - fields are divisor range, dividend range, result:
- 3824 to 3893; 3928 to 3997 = 1.25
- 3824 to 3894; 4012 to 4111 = 2.04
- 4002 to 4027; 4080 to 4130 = 1.08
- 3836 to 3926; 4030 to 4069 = 1.63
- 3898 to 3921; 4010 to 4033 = 1.44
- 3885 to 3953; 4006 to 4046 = 1.72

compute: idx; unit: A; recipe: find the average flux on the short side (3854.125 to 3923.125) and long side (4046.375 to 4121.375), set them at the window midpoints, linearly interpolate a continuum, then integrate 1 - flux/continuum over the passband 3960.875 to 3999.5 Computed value 4.44 A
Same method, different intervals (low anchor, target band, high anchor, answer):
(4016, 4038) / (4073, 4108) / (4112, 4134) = 1.1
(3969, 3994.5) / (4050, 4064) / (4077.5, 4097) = 0.5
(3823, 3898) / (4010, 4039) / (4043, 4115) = -4.5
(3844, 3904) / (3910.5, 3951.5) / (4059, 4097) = 9.6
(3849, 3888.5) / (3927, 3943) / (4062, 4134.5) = 8.4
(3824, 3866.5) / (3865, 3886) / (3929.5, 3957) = -2.5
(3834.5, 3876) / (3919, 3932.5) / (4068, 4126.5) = 4.3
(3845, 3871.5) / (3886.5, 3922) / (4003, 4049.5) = -1.3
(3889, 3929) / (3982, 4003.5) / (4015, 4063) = -2.7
